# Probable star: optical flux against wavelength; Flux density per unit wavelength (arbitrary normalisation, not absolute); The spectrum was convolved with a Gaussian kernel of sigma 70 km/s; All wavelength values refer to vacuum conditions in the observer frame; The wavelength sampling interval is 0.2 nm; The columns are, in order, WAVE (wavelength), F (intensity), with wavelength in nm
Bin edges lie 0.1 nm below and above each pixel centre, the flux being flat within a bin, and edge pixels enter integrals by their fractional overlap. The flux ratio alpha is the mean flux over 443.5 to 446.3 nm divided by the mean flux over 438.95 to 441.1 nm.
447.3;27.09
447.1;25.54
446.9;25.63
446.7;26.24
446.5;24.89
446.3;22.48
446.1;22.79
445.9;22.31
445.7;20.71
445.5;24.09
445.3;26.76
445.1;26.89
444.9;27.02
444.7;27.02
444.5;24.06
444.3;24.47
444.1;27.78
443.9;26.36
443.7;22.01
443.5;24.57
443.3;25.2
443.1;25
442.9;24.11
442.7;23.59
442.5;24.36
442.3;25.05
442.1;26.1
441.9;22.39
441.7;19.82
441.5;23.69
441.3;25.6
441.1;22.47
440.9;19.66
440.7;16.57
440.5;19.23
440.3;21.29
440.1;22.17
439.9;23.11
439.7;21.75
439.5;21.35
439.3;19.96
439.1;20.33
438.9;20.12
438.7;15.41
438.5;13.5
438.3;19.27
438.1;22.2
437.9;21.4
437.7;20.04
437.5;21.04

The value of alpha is 1.2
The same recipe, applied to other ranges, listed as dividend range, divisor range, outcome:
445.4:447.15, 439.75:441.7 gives 1.11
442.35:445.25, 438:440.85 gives 1.28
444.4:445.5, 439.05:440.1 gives 1.22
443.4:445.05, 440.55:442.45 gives 1.14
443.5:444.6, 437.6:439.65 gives 1.28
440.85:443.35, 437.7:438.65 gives 1.25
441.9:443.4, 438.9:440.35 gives 1.15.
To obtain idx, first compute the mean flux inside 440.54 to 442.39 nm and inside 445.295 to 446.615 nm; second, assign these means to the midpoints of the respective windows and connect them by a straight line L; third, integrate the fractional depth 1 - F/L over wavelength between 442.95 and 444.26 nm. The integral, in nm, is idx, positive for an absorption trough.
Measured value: -0.14 nm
